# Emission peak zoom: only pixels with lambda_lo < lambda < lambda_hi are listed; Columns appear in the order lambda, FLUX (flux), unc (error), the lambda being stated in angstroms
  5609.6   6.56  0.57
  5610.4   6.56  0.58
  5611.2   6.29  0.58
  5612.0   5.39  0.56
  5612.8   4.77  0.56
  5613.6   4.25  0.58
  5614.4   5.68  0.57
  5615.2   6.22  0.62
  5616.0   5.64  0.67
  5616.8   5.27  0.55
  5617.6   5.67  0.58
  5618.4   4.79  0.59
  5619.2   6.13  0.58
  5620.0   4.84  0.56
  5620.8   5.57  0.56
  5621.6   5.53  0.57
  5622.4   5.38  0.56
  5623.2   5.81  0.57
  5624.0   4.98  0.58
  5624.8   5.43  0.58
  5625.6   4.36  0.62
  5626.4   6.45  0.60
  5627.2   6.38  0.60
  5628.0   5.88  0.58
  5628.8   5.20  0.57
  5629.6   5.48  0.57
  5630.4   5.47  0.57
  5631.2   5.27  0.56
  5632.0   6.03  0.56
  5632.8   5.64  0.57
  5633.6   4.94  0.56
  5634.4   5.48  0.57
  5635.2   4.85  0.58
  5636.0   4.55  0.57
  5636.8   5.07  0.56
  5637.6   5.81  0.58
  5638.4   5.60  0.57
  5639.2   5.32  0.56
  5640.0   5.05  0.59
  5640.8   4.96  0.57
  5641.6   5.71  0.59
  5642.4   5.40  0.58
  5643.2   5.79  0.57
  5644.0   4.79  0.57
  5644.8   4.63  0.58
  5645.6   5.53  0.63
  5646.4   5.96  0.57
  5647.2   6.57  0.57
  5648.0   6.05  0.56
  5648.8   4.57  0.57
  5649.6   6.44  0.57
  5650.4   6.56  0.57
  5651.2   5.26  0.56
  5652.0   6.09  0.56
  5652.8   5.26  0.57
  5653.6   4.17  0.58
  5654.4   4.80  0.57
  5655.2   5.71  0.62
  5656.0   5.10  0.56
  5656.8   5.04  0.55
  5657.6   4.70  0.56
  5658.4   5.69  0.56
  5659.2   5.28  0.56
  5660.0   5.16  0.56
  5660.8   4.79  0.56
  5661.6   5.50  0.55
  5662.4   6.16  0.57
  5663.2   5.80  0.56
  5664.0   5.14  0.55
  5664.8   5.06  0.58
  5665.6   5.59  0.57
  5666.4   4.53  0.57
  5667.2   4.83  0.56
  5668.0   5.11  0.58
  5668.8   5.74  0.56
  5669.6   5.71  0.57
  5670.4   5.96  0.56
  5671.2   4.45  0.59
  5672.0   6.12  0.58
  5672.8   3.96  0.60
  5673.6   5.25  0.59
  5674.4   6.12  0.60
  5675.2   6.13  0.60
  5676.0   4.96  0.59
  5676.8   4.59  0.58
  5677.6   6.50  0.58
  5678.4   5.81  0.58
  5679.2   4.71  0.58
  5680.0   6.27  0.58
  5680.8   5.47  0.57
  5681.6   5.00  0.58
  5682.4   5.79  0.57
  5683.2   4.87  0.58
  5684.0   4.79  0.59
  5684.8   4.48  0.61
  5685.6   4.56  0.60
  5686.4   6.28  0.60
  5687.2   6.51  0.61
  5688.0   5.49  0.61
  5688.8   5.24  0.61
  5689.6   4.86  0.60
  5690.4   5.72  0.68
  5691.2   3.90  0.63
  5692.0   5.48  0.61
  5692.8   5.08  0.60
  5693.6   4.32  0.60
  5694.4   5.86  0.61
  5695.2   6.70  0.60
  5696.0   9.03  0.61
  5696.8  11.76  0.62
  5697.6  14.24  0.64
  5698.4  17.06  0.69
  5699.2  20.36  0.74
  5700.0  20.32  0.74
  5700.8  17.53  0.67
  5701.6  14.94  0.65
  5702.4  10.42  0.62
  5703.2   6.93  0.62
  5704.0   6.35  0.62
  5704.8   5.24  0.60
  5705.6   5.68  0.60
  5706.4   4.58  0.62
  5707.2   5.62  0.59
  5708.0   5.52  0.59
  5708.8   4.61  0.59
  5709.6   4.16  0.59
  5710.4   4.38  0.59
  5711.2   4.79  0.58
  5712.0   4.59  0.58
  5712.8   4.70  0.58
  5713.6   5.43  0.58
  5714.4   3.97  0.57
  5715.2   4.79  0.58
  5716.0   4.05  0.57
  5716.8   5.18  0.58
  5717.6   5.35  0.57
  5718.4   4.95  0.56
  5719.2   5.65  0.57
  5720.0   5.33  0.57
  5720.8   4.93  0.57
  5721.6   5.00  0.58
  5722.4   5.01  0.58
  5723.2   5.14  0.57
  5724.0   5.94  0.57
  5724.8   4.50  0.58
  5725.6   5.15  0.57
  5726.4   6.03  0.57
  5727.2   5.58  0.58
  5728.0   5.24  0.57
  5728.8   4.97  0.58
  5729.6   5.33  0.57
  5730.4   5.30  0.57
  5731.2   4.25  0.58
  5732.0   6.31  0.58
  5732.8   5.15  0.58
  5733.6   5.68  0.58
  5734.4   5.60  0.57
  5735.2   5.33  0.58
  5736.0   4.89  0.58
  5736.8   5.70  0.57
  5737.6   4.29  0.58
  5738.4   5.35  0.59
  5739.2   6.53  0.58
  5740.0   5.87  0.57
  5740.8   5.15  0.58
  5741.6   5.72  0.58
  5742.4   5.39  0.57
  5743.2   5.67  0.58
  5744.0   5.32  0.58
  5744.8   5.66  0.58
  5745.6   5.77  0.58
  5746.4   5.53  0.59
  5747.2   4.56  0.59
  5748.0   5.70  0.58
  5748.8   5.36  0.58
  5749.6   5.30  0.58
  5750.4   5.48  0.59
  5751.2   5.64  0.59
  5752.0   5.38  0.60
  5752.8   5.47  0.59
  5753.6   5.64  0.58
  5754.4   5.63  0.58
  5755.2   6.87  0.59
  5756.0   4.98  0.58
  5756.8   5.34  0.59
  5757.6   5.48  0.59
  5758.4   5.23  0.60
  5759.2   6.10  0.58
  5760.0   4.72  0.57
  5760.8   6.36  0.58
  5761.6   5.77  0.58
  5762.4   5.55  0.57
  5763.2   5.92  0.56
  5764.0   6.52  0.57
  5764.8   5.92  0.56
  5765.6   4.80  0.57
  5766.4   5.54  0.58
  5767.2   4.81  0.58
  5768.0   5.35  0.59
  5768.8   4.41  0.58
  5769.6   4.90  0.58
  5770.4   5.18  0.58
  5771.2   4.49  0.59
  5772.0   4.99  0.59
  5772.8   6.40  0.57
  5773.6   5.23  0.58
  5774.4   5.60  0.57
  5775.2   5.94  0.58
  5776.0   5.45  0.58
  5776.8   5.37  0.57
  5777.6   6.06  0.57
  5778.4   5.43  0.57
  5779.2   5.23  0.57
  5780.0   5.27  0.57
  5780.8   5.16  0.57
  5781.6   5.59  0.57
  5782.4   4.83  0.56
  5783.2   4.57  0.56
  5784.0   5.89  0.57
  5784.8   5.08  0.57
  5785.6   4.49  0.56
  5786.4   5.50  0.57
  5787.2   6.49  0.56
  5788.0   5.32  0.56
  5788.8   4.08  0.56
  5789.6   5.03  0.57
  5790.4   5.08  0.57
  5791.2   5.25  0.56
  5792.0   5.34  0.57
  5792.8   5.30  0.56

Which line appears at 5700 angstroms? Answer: Hbeta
